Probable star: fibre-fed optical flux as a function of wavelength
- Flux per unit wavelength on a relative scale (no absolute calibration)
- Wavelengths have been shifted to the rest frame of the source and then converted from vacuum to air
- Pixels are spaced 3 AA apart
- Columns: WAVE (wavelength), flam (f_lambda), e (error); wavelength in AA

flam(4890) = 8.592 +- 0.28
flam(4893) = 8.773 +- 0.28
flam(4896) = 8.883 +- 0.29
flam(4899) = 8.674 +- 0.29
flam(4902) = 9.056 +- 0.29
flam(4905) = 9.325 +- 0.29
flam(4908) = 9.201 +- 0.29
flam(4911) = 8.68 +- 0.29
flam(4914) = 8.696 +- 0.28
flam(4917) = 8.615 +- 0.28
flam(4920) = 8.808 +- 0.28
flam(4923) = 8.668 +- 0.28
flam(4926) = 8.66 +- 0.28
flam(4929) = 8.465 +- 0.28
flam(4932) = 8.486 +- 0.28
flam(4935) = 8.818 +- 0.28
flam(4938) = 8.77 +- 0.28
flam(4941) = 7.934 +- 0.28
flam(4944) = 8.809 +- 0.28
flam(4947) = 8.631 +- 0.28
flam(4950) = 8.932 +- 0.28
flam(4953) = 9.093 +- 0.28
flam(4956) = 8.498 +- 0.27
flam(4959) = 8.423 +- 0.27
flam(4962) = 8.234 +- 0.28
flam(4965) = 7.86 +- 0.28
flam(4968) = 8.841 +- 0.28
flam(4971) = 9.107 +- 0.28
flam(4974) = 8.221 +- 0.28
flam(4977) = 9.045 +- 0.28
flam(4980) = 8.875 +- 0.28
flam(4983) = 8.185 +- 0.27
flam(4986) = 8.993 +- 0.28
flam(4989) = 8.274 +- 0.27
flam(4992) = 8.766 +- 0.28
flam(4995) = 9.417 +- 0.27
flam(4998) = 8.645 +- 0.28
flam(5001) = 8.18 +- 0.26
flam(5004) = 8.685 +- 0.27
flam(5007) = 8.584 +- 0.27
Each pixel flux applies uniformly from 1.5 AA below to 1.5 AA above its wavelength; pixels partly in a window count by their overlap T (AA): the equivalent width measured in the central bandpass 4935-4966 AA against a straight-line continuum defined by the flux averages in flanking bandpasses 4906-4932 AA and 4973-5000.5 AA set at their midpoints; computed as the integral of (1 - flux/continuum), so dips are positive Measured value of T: 0.6 AA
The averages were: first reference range 8.72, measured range 8.54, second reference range 8.7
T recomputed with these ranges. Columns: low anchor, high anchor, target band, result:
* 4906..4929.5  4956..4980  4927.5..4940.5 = 0.2 AA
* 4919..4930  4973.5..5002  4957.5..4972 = 0.3 AA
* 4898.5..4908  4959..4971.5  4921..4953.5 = 0.3 AA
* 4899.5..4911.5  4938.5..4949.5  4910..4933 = 0.5 AA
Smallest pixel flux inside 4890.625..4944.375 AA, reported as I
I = 7.934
